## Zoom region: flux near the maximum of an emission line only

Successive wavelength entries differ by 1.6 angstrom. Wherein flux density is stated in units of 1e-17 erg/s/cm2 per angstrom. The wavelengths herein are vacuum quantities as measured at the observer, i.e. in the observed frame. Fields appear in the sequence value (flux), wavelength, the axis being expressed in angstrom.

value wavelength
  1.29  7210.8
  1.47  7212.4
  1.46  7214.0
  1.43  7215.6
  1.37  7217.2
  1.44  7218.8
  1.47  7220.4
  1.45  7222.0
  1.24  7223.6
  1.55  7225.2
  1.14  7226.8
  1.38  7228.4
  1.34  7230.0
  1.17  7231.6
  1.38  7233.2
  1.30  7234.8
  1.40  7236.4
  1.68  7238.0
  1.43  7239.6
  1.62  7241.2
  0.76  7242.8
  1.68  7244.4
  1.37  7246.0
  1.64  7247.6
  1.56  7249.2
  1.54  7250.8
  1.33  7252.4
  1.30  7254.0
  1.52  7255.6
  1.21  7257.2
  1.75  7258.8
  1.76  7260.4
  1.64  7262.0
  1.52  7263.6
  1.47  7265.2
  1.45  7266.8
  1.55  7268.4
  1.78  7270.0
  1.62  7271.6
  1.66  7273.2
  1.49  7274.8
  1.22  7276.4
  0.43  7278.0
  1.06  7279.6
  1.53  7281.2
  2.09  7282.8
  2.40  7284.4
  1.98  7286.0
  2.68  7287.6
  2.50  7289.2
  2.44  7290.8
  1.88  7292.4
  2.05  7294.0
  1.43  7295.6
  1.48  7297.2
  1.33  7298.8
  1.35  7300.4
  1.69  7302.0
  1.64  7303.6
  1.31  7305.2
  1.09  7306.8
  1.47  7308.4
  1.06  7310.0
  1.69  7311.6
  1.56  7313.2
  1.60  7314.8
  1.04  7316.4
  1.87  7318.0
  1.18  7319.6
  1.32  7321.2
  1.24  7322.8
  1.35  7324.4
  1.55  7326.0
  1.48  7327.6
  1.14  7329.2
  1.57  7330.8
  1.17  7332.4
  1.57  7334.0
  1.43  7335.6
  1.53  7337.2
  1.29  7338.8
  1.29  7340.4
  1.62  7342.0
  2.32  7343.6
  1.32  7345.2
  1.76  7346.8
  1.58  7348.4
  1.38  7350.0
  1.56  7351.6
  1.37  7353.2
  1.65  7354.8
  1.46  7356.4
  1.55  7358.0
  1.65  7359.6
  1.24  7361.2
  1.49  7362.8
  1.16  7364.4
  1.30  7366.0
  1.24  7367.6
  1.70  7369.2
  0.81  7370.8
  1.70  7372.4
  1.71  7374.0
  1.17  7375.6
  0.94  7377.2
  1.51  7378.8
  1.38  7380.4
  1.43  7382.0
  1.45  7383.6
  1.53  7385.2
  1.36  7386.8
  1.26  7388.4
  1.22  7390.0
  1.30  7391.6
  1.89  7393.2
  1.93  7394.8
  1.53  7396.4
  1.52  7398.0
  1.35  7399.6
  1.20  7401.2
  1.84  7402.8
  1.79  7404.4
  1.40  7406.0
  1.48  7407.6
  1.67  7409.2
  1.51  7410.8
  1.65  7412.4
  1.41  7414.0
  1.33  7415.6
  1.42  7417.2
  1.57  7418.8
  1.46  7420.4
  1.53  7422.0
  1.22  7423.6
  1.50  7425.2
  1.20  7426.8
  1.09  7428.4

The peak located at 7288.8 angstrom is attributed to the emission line [O II]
